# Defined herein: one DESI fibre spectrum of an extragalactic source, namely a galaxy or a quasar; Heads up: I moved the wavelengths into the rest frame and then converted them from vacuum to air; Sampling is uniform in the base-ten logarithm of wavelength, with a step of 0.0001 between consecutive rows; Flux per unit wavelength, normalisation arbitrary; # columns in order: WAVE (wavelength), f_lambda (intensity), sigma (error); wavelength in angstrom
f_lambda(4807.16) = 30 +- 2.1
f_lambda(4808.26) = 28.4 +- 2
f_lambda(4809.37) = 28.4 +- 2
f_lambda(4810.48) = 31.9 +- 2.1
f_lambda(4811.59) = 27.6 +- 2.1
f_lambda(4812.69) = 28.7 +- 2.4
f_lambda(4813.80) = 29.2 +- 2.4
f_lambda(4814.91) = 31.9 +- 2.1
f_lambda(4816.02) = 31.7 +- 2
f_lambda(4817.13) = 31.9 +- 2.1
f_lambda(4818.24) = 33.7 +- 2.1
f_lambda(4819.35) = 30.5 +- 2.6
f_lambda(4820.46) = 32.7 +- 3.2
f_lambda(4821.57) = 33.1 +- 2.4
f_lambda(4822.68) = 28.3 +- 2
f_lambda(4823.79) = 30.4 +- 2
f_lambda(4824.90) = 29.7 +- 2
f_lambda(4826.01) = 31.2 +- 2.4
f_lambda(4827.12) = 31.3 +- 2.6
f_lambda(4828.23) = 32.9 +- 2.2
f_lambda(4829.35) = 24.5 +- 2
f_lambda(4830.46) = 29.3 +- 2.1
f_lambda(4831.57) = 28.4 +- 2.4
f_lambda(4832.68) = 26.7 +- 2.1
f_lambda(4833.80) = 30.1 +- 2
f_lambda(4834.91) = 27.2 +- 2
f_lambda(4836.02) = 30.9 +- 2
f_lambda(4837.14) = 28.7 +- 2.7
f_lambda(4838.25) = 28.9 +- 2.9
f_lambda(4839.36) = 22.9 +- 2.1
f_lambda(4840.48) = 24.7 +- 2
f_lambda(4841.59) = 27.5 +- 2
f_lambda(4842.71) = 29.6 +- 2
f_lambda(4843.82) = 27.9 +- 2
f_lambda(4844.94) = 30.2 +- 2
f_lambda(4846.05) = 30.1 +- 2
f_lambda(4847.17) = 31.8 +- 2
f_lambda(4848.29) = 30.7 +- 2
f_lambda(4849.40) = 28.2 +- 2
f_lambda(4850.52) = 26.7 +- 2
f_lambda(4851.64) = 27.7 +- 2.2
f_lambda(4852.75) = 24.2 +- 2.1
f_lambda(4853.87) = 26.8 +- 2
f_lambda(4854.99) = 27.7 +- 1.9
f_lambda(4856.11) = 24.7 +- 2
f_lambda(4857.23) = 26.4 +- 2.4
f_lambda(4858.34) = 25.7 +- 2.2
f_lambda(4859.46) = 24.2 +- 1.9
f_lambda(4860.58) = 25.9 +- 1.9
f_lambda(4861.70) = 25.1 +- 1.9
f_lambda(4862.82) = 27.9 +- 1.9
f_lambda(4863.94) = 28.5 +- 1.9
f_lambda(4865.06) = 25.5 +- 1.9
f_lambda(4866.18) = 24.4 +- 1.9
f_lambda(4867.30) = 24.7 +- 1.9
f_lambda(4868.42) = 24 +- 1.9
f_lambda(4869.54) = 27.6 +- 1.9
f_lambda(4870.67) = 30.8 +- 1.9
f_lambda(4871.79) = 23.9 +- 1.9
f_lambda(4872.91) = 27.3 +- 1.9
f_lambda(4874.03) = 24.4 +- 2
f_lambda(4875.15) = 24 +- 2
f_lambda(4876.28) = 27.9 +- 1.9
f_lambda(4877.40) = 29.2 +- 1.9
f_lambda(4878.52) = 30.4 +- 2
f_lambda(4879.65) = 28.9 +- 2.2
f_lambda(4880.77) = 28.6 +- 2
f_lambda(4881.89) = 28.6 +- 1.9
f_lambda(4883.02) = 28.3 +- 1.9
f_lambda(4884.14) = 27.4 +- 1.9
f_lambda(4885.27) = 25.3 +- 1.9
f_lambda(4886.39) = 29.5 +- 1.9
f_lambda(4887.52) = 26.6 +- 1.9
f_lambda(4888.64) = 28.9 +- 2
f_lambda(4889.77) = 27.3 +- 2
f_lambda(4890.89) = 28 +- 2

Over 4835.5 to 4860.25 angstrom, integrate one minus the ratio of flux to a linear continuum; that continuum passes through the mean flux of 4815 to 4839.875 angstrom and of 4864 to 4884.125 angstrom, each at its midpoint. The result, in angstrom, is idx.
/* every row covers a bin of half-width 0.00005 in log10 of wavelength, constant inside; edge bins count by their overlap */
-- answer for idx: 0.9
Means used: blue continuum 29.8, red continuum 27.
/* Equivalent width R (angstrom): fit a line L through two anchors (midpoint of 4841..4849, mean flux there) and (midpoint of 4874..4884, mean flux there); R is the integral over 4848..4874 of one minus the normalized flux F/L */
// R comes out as 2.2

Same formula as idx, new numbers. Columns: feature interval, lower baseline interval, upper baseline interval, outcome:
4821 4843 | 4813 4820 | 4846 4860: 0.6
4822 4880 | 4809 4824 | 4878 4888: 3.5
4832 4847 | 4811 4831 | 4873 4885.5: 0.7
